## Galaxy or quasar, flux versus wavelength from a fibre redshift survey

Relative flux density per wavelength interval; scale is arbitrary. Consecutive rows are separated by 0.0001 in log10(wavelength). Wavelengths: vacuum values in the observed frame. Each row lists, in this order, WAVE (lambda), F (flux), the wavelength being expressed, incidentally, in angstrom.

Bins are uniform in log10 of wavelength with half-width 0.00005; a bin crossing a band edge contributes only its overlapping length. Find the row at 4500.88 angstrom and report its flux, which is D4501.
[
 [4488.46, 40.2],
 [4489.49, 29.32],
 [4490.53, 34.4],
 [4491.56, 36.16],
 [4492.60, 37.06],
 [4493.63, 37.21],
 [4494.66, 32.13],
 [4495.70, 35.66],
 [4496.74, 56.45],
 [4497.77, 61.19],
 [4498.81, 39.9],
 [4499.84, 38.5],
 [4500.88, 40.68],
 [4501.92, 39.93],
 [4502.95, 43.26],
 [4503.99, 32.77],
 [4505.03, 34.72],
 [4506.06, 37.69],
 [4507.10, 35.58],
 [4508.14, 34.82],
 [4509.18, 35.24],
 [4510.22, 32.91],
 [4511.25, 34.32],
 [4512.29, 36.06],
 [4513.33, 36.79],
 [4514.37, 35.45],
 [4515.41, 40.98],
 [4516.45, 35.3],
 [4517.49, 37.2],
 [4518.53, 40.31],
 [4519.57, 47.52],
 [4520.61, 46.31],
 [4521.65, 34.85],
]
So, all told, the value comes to 40.68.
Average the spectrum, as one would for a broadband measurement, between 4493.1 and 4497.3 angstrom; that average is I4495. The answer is 40.6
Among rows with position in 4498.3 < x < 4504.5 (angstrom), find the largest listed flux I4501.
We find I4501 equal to 43.26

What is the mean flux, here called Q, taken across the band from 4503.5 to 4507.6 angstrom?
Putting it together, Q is 35.2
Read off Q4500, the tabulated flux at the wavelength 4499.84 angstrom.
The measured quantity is 38.5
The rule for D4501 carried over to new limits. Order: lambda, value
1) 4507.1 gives 35.58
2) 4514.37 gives 35.45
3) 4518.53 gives 40.31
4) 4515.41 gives 40.98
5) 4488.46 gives 40.2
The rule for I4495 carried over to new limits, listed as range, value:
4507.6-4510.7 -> 34.3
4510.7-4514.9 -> 35.7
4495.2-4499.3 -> 48.4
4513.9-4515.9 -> 38.2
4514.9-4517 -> 38.1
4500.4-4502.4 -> 40.2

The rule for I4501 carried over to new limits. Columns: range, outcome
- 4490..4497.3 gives 56.45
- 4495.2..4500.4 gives 61.19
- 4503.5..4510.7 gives 37.69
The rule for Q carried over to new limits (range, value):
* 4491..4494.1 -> 36.8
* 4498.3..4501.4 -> 39.7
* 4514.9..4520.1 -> 40.3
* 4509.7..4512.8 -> 34.5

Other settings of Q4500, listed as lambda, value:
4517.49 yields 37.2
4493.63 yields 37.21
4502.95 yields 43.26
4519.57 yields 47.52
